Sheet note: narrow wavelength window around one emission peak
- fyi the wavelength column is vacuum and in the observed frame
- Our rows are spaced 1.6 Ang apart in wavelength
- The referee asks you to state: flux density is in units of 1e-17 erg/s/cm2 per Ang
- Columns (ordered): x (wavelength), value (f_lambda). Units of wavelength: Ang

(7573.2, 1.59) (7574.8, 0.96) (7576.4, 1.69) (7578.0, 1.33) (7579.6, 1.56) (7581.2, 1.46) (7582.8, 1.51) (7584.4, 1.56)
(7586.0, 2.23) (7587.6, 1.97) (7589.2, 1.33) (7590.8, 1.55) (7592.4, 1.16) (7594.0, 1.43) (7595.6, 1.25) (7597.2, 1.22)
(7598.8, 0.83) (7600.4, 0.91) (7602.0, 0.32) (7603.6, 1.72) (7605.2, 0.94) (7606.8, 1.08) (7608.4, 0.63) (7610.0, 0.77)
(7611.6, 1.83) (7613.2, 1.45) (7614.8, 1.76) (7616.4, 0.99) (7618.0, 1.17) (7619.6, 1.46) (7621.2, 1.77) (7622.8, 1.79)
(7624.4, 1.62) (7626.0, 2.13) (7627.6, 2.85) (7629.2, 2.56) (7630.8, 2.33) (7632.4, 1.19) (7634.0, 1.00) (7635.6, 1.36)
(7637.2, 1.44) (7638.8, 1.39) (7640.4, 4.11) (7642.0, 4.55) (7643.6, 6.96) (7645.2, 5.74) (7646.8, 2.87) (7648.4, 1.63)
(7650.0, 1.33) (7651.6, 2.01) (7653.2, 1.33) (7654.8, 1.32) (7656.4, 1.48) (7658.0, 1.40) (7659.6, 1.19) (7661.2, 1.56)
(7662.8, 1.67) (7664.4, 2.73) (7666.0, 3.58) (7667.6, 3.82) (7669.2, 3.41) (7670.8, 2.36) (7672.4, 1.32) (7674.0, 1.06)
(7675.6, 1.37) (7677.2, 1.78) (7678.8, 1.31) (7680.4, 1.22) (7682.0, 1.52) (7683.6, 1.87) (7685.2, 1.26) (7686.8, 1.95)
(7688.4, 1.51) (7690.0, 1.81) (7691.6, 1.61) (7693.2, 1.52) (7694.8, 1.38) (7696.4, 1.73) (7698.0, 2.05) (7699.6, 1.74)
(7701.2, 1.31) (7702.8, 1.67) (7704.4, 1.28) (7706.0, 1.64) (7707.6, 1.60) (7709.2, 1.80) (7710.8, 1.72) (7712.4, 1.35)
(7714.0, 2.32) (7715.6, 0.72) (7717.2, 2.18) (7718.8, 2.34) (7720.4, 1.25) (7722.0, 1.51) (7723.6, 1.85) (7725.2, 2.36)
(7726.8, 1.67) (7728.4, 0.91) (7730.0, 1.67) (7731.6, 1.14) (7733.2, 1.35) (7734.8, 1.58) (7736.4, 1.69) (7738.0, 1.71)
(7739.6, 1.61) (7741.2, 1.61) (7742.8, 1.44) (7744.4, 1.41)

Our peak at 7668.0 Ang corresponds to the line [N II]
